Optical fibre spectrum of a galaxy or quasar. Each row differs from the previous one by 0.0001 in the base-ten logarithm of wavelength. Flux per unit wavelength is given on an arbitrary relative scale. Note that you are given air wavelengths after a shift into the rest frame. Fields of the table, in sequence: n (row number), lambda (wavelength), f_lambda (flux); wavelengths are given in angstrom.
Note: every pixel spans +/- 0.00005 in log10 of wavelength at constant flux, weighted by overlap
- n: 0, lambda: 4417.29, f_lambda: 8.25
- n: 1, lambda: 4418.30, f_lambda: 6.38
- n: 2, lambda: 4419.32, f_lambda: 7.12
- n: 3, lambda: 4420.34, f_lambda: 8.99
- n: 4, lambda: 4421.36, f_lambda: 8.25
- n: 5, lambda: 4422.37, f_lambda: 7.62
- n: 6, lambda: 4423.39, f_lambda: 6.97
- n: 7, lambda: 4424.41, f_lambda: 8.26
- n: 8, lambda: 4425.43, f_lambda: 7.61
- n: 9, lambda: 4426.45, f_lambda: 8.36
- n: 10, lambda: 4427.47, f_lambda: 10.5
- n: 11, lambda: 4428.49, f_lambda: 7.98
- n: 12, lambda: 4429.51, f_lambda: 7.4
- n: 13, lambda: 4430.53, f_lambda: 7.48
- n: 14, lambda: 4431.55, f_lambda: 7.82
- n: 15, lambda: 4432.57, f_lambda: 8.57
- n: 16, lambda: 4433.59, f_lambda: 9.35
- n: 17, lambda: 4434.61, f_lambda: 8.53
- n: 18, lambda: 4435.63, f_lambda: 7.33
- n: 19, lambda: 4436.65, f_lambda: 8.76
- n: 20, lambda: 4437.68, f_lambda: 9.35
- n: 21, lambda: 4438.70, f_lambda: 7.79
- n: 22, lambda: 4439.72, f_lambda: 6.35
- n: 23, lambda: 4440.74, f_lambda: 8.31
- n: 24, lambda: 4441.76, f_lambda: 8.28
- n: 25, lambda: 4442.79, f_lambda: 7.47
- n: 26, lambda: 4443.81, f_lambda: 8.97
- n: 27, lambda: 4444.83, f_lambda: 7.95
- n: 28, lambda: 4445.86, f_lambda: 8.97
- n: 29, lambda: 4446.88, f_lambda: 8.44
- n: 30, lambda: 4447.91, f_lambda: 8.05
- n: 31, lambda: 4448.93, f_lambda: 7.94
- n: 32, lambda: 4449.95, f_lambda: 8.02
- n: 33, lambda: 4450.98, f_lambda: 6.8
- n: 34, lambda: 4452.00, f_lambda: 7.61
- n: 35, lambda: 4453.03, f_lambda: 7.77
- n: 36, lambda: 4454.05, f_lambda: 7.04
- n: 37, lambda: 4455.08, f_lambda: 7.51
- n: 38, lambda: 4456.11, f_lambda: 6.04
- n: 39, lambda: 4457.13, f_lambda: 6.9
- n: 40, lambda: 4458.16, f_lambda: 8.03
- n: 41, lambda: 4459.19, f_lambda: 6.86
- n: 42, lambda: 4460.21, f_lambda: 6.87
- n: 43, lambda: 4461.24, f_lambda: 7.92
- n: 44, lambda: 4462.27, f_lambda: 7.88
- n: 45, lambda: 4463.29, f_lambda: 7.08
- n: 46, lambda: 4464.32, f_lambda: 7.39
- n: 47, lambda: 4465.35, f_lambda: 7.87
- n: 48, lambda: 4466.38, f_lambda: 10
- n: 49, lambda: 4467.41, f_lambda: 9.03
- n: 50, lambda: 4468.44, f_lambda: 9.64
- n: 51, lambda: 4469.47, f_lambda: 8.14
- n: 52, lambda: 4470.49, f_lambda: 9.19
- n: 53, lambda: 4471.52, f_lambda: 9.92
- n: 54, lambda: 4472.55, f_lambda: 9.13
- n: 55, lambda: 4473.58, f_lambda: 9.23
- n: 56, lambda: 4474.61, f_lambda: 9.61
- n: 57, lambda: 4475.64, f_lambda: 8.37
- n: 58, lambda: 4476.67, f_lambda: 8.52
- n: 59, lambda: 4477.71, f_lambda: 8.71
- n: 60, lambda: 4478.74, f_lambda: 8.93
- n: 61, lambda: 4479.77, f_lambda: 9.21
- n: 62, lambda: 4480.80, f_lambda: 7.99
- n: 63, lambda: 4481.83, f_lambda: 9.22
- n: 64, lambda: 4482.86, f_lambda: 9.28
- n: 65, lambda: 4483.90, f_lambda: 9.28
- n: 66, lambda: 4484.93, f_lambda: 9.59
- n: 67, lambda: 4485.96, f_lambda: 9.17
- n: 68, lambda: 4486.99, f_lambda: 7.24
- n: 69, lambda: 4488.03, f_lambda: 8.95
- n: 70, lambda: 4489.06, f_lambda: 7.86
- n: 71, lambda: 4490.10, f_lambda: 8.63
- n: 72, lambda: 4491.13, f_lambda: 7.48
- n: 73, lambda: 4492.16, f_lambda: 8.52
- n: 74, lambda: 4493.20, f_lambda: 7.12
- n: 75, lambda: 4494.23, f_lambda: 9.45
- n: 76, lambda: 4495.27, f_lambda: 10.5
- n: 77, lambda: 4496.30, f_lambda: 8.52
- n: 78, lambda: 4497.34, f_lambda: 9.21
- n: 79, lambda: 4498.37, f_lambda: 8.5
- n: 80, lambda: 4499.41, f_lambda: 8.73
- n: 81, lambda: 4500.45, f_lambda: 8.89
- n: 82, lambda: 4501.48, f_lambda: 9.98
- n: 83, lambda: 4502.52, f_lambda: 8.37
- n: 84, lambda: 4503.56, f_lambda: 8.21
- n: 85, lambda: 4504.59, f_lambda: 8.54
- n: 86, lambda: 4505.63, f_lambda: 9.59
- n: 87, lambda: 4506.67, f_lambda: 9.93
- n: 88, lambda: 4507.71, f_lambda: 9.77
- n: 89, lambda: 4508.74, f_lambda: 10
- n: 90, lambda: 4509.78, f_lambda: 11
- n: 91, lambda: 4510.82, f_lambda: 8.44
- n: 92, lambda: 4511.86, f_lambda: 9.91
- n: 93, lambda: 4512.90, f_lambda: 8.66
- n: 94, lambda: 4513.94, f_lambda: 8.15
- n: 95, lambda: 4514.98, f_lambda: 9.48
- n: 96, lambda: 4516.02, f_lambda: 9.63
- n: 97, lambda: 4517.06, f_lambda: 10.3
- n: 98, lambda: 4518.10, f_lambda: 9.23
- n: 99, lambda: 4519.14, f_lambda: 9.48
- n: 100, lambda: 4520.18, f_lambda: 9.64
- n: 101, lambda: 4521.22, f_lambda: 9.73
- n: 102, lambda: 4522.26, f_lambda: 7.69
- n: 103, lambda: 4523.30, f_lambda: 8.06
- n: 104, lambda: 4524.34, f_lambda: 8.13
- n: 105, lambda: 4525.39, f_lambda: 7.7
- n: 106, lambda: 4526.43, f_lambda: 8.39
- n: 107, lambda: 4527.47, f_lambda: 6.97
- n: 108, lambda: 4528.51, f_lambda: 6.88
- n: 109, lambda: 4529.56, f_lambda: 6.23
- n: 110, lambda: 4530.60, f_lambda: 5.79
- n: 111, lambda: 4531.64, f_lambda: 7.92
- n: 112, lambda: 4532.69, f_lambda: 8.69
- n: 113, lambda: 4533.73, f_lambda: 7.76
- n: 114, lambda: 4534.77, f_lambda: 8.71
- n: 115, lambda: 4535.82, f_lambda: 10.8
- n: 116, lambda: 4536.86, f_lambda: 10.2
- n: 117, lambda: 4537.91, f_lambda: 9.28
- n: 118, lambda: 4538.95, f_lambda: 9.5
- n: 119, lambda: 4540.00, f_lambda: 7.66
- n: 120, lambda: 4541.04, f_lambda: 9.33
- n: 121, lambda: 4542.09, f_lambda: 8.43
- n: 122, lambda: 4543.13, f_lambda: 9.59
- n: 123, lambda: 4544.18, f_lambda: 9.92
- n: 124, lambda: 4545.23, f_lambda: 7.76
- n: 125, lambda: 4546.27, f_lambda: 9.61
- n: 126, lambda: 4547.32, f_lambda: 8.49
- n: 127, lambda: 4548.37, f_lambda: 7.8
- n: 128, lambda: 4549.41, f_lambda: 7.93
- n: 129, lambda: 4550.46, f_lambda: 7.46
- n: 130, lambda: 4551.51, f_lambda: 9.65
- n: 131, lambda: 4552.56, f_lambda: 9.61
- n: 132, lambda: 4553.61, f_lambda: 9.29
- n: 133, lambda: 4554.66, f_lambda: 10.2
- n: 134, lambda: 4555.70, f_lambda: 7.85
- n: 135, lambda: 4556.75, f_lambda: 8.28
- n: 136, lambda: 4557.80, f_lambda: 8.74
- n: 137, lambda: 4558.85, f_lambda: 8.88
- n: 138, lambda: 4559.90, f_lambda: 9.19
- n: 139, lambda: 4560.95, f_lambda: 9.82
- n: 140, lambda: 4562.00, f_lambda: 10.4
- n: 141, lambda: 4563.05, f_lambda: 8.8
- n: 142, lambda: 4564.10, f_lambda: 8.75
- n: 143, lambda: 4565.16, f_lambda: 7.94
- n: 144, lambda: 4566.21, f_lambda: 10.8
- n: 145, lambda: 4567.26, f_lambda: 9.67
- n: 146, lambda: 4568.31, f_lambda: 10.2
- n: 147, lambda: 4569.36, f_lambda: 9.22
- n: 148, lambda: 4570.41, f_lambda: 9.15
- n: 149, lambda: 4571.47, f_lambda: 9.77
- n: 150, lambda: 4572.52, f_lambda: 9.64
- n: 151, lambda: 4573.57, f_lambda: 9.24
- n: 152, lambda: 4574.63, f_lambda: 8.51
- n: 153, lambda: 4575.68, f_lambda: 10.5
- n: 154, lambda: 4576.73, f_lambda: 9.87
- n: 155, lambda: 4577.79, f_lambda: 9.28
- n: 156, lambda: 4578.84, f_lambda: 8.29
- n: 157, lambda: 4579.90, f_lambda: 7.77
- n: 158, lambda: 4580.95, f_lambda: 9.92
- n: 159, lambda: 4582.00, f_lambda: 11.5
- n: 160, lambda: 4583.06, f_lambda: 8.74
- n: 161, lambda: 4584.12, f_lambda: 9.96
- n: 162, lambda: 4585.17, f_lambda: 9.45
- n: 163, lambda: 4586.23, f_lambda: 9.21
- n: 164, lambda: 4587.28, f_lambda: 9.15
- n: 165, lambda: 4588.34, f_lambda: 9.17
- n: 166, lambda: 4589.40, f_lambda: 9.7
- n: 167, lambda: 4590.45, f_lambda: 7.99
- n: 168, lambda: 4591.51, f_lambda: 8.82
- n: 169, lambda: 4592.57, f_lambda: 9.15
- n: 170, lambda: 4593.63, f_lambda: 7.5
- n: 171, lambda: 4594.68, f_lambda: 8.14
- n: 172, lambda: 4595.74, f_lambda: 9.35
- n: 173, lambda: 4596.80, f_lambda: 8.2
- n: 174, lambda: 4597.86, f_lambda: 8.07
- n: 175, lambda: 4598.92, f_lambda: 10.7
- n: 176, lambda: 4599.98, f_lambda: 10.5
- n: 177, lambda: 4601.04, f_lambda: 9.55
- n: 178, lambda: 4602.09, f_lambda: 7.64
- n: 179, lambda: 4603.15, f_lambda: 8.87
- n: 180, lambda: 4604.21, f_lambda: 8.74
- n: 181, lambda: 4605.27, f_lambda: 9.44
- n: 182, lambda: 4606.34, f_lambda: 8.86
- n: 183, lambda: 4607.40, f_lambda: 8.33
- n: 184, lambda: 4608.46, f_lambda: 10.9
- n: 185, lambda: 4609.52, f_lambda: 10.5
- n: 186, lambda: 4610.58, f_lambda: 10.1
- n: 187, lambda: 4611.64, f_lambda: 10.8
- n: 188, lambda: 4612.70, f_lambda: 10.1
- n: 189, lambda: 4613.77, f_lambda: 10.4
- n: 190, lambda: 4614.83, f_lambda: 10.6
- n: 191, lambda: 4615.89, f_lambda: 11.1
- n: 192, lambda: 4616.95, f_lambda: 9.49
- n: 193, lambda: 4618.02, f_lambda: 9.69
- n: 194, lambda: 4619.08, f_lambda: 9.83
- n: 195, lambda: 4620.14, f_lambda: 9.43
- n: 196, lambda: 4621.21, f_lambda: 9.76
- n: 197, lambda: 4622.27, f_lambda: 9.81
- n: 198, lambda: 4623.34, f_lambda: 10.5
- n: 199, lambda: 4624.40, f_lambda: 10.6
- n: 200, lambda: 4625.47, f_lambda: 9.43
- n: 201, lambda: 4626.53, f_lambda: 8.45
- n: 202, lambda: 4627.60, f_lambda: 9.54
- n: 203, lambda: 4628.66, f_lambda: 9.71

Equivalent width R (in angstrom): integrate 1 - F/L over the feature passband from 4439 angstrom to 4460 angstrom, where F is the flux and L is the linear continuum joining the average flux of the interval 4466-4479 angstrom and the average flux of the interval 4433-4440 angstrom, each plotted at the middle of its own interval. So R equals 2.2 angstrom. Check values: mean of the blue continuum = 8.27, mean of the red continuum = 9.1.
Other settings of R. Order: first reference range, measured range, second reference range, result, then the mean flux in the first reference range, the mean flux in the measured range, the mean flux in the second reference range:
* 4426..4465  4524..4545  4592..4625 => 1.0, 7.88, 8.39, 9.57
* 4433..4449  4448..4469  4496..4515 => 1.9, 8.25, 7.72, 9.15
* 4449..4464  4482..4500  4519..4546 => -2.0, 7.33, 8.72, 8.47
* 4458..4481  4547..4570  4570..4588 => 0.5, 8.52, 9.05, 9.41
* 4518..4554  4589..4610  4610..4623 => 1.6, 8.54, 9.04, 10.1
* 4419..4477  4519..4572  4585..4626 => 1.1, 8.13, 8.78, 9.48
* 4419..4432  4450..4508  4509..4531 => -1.0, 8.04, 8.49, 8.58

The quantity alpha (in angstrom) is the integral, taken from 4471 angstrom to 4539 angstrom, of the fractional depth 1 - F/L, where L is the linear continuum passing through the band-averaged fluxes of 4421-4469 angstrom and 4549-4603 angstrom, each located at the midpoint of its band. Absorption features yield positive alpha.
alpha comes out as -2.47 angstrom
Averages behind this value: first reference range 7.98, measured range 8.82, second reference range 9.16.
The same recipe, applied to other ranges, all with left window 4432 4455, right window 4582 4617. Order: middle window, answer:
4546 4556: 0.2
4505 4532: -0.1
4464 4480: -1.2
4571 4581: -0.1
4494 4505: -0.6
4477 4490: -0.6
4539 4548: 0.1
